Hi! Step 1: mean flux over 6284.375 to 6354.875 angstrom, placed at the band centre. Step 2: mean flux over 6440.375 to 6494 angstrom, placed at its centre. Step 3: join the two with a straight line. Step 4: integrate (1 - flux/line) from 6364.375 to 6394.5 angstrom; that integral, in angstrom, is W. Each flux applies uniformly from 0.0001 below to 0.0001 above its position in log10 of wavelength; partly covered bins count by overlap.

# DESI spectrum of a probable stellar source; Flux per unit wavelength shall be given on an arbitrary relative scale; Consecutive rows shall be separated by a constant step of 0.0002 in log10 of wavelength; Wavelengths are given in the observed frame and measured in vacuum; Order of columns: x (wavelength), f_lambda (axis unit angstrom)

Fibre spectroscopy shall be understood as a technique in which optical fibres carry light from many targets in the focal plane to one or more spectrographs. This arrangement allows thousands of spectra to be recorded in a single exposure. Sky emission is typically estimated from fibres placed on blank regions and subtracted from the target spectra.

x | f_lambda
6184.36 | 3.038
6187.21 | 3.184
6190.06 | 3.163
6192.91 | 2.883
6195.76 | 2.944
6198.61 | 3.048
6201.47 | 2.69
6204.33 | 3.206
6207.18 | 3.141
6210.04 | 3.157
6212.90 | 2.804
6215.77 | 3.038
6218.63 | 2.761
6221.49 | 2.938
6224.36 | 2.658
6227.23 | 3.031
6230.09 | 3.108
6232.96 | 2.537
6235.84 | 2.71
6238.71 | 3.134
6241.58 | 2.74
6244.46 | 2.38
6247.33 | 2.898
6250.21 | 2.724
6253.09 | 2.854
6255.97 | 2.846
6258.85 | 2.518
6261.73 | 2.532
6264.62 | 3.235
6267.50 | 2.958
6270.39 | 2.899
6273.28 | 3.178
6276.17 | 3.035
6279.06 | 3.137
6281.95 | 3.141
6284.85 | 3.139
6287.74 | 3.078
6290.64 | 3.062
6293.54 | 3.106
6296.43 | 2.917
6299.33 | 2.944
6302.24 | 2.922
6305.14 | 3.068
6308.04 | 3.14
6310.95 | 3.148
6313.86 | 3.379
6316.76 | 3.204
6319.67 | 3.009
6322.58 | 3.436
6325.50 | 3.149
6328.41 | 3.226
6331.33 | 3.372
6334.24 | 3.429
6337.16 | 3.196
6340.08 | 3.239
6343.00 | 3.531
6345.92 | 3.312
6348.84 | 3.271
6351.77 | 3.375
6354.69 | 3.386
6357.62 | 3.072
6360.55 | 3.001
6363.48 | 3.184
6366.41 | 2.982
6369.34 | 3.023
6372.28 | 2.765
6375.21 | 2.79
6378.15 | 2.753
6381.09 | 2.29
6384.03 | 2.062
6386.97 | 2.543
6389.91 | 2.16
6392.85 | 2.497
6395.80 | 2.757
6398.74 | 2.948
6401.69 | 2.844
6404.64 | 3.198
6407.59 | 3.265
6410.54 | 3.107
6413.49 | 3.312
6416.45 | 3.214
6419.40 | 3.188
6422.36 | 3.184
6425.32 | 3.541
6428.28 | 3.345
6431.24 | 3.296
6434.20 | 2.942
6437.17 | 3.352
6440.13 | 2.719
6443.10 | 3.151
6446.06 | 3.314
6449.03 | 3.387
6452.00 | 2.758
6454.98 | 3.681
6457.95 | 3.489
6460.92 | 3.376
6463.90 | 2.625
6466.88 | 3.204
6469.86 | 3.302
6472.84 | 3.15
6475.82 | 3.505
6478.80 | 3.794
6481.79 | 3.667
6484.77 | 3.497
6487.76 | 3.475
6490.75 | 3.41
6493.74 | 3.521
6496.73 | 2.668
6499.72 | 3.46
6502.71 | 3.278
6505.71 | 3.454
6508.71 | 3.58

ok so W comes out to 6.1 angstrom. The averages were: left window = 3.2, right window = 3.33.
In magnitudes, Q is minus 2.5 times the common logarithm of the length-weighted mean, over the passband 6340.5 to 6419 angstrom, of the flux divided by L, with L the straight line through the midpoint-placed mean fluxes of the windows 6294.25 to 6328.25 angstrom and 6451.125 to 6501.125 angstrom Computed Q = 0.09 mag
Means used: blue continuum 3.12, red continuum 3.33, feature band 2.95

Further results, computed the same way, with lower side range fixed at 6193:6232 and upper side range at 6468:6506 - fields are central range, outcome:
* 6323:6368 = -0.03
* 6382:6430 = 0.11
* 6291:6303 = 0.04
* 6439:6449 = 0.07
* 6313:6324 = -0.04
